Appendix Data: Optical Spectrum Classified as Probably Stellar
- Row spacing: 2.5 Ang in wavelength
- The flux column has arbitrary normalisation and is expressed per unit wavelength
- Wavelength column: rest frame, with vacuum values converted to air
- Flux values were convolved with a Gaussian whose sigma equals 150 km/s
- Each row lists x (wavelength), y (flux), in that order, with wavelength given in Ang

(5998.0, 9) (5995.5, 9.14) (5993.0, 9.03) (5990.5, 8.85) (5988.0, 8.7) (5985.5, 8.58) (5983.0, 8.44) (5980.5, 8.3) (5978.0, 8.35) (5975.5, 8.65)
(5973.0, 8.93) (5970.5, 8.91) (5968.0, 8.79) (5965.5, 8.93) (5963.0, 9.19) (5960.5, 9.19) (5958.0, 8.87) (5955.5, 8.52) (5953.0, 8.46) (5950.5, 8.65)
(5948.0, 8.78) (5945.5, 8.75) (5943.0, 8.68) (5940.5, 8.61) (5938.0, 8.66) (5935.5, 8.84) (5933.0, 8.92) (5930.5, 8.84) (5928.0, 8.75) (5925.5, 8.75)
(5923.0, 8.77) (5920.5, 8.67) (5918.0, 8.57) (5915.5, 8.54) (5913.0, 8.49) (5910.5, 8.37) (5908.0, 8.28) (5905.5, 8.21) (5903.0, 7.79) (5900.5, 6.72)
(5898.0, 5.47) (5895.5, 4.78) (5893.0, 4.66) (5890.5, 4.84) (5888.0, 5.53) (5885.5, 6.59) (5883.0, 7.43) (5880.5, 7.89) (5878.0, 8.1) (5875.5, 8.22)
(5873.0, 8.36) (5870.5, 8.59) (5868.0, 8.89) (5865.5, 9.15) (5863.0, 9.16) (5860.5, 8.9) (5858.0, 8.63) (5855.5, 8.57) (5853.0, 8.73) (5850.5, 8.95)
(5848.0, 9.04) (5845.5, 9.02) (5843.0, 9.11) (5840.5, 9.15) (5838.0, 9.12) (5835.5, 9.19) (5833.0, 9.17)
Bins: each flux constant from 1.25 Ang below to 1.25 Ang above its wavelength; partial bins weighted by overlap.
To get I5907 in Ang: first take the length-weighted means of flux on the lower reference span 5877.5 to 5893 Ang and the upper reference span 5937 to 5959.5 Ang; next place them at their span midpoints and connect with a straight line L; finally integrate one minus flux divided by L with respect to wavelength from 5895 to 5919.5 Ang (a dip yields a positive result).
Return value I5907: -1.1 Ang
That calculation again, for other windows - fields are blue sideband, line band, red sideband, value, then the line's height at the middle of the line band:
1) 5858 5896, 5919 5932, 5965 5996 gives -1.1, 8.07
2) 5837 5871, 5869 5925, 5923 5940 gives 9.0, 8.85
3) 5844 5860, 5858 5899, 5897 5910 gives 4.1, 8.09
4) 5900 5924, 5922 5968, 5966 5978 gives -1.2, 8.56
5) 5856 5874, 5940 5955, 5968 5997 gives 0.2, 8.75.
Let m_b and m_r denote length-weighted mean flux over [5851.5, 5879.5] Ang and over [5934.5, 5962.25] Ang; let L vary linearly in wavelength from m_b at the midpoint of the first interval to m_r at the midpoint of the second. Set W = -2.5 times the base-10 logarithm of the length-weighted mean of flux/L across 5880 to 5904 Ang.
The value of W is 0.384 mag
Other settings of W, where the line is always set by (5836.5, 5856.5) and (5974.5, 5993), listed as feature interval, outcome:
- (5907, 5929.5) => 0.02 mag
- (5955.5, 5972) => -0.04 mag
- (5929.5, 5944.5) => -0.01 mag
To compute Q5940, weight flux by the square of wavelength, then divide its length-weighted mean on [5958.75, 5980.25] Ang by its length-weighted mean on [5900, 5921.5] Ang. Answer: 1.10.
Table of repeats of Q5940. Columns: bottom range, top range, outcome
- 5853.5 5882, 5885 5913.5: 0.78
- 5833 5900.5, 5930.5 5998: 1.14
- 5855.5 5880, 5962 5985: 1.05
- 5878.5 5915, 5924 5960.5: 1.29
